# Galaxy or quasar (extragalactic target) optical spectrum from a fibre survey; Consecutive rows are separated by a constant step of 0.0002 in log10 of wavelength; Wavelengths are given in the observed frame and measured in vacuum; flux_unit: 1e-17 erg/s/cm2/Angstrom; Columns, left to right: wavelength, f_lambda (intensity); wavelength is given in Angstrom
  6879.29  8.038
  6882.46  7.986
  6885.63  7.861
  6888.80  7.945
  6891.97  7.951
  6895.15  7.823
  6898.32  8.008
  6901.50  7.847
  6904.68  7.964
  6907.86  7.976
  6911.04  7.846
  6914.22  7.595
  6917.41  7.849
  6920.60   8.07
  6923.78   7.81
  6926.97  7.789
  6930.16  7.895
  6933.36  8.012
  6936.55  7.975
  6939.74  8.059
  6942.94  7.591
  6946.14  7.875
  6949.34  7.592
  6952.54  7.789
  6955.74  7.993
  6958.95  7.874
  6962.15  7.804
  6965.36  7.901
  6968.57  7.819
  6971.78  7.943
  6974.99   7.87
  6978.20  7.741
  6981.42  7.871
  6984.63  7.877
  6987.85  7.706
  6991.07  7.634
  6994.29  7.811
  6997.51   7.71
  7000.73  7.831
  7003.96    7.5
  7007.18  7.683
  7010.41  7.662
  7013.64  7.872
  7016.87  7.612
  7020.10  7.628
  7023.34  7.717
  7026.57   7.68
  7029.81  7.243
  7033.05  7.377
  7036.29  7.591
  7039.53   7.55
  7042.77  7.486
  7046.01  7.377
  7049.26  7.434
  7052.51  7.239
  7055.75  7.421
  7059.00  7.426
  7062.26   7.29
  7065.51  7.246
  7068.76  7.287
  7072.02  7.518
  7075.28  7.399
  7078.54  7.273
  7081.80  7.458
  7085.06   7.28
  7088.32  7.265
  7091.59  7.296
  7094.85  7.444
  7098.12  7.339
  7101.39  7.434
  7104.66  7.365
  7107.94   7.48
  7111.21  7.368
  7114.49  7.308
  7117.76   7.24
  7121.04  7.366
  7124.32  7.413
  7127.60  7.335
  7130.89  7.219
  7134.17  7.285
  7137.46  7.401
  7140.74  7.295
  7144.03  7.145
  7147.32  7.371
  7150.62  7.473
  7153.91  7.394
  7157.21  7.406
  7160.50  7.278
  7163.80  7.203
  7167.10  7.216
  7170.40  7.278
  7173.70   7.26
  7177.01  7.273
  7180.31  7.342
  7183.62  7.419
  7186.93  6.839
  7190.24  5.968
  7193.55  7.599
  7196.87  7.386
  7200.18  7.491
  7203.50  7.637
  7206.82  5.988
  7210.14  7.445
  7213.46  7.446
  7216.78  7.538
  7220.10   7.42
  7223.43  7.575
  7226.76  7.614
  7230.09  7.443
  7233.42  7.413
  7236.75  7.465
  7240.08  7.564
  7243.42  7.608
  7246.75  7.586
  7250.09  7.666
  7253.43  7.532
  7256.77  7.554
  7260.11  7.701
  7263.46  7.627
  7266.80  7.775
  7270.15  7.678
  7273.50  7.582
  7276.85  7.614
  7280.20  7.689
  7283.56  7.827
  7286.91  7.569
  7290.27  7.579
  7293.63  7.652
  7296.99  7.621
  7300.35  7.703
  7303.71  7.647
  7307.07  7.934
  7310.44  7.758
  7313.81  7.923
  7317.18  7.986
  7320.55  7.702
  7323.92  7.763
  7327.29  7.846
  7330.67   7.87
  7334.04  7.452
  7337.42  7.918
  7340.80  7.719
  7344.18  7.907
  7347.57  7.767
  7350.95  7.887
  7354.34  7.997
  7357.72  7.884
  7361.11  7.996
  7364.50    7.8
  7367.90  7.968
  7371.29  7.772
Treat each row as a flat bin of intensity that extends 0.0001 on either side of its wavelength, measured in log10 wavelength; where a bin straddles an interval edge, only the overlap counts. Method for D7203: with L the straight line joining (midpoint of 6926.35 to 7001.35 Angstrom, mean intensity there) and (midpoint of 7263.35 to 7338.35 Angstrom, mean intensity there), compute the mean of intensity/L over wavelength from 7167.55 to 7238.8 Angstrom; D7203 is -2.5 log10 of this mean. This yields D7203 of 0.07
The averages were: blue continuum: 7.83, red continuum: 7.73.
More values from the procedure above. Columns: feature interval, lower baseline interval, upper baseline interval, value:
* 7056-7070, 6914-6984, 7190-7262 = 0.051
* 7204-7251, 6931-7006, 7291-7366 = 0.056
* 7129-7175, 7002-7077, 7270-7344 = 0.042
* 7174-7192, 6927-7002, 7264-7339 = 0.114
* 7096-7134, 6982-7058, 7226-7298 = 0.036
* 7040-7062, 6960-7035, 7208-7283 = 0.041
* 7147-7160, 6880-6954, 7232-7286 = 0.043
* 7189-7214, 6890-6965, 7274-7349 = 0.096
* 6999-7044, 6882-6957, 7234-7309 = 0.029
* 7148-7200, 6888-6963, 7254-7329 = 0.077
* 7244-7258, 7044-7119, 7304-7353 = 0.011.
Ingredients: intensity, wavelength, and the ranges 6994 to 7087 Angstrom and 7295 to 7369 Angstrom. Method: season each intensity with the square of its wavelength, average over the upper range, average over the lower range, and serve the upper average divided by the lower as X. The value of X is 1.1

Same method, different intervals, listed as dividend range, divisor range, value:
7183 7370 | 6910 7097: 1.07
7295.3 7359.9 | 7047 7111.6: 1.14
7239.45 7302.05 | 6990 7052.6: 1.08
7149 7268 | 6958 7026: 1.01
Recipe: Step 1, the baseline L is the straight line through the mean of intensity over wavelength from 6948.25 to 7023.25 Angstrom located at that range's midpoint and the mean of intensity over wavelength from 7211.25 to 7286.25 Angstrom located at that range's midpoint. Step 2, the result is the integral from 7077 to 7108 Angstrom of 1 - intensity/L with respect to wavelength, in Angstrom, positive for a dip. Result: 1.4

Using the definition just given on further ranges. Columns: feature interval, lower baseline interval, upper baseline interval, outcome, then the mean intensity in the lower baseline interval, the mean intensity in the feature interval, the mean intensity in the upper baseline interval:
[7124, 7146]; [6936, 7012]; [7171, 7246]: 0.5 Angstrom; 7.79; 7.29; 7.31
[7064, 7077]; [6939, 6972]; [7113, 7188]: 0.3 Angstrom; 7.83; 7.36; 7.3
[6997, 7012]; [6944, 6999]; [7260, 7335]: 0.2 Angstrom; 7.81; 7.68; 7.72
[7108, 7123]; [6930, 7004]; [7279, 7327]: 0.9 Angstrom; 7.82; 7.34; 7.74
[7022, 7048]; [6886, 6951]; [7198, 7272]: 0.8 Angstrom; 7.87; 7.5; 7.49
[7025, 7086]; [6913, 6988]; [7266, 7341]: 3.2 Angstrom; 7.85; 7.4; 7.73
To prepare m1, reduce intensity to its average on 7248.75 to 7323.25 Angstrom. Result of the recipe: 7.7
